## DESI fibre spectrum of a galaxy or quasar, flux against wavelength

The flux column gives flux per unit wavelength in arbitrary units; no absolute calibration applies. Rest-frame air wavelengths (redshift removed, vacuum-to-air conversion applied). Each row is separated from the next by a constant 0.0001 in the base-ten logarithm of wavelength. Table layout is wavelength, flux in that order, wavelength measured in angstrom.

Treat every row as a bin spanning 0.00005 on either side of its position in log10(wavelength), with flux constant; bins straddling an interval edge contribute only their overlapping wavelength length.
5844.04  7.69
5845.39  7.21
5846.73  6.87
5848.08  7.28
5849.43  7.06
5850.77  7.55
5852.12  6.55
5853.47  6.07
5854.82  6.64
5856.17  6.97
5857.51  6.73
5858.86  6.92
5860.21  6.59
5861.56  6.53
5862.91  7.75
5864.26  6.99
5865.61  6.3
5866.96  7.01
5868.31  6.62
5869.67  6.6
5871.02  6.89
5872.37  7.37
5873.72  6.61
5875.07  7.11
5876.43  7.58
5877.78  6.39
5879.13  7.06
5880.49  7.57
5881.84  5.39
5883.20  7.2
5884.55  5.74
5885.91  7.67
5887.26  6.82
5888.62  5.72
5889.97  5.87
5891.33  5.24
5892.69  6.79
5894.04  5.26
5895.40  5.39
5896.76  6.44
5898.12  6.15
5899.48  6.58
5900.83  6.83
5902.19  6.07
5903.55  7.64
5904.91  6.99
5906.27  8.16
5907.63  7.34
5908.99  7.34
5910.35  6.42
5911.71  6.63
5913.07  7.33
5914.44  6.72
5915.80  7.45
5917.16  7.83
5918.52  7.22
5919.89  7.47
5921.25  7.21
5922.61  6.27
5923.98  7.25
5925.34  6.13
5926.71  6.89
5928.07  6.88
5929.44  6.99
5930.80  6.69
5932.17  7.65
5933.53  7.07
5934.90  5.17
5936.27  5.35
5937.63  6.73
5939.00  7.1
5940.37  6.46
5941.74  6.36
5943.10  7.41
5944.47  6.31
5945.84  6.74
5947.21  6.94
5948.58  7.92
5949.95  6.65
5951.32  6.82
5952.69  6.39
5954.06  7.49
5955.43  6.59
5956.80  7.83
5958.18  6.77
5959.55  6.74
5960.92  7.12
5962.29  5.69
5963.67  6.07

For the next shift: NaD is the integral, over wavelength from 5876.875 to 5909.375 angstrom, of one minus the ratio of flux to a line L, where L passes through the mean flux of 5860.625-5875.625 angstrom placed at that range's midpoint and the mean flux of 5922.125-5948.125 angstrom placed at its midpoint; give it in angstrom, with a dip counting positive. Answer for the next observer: 1.1 angstrom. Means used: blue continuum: 6.88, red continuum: 6.67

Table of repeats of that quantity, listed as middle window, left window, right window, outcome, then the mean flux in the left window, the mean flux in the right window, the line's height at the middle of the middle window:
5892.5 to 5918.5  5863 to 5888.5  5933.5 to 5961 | -0.11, 6.82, 6.74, 6.79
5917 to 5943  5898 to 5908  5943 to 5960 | 0.79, 7.01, 6.95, 6.98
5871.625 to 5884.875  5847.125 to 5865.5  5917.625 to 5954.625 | 0.05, 6.88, 6.8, 6.86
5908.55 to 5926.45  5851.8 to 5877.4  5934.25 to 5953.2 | -0.90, 6.83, 6.6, 6.68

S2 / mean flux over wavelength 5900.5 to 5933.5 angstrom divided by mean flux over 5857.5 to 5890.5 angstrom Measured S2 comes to 1.04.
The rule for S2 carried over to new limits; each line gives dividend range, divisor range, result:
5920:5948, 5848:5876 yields 0.98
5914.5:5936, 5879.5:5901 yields 1.10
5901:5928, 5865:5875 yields 1.04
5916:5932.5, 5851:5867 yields 1.04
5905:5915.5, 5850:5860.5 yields 1.05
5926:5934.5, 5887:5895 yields 1.18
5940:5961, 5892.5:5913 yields 1.03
